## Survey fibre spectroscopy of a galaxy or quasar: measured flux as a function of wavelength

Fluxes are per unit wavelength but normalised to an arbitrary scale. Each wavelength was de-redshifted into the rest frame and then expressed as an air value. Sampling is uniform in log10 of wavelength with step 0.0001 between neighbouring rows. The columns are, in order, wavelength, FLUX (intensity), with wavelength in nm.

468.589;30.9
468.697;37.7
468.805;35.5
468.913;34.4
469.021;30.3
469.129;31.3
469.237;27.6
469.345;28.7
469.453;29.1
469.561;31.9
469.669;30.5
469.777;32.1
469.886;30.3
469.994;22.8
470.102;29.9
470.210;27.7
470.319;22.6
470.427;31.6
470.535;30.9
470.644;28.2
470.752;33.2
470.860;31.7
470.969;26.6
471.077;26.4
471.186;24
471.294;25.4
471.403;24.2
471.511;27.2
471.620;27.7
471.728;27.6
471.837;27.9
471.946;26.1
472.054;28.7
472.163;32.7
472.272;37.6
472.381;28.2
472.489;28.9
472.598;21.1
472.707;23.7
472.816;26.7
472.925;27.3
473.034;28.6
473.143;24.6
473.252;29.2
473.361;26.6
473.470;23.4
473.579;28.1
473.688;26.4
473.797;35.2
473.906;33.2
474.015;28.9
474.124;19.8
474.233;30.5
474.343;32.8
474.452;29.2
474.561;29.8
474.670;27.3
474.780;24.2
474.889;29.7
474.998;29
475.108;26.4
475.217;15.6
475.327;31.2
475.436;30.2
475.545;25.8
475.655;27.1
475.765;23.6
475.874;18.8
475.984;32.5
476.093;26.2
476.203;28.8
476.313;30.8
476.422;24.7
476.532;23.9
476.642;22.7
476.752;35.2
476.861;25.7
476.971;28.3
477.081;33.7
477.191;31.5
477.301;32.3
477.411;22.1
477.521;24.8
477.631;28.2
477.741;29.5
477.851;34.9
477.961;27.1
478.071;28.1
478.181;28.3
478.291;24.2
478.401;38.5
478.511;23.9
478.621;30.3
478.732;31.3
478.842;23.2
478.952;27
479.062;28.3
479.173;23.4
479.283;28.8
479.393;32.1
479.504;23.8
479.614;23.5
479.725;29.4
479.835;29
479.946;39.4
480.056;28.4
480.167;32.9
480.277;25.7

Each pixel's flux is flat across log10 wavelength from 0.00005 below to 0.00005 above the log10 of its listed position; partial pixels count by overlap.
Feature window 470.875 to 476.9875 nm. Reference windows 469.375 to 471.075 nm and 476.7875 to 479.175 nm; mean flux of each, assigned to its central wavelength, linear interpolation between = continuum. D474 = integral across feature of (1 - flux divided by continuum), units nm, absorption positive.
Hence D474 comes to 0.32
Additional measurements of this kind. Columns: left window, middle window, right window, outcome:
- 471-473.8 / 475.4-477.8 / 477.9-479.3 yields 0.01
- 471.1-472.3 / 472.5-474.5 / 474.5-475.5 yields -0.01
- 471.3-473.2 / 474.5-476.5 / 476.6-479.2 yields 0.10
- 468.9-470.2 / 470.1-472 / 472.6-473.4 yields 0.04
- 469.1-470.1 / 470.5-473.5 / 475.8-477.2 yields 0.12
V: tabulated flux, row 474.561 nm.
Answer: 29.8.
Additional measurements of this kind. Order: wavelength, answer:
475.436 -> 30.2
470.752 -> 33.2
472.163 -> 32.7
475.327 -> 31.2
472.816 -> 26.7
